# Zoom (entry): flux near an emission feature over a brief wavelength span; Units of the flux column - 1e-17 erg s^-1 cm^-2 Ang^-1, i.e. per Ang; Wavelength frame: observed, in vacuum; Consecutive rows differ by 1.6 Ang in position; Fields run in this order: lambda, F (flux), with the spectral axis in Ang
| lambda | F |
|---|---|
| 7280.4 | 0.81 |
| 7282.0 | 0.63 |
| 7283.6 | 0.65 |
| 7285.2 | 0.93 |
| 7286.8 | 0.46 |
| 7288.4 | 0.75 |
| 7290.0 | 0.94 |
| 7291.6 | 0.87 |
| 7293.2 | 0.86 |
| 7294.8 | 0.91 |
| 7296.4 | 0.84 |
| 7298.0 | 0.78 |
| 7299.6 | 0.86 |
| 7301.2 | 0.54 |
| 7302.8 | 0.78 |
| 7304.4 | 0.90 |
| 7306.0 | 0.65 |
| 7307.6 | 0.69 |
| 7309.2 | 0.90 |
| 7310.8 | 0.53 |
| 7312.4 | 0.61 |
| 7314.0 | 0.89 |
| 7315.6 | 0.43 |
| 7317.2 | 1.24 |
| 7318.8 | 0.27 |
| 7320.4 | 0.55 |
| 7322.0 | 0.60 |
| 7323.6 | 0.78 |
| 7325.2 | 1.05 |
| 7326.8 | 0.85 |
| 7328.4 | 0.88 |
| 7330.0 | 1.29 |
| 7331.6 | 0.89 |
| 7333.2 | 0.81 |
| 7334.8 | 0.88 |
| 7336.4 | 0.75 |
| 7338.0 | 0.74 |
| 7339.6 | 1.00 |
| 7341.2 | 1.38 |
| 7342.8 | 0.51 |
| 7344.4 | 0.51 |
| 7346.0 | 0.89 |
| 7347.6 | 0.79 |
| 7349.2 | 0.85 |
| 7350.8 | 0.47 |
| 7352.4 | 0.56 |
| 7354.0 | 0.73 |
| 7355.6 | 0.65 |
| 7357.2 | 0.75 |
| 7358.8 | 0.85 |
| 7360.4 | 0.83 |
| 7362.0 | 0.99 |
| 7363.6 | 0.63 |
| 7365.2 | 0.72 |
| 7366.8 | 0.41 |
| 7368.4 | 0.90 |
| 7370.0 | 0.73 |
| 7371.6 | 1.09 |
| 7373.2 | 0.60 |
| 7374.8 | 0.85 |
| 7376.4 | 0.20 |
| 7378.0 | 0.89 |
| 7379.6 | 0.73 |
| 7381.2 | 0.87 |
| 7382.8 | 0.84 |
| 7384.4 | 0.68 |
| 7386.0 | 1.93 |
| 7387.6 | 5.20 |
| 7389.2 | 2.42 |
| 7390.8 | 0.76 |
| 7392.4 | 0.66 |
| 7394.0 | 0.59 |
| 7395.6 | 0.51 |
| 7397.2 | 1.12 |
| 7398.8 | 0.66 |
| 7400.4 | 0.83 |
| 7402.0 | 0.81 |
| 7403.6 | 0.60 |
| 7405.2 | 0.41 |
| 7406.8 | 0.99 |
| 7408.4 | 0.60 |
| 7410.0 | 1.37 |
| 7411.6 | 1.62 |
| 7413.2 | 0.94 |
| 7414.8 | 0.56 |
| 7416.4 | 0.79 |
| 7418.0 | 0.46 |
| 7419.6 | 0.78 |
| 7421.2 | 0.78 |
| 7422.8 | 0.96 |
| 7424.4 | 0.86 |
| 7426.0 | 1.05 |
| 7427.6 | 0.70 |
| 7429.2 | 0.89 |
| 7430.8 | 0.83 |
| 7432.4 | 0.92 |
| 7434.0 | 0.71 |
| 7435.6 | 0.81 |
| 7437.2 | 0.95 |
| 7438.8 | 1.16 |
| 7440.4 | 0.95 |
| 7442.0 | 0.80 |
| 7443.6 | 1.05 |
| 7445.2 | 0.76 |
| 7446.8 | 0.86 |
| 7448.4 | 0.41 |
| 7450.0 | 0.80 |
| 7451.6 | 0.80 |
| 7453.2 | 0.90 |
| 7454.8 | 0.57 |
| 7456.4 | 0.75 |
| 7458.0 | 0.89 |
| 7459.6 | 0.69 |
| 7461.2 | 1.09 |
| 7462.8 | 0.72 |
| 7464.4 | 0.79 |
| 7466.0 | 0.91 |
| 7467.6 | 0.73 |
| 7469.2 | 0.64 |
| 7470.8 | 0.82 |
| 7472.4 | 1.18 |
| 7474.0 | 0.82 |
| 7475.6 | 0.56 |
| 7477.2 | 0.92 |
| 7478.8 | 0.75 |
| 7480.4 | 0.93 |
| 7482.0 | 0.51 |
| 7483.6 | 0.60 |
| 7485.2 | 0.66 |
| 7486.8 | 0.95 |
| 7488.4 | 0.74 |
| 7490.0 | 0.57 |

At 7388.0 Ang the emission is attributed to H-alpha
